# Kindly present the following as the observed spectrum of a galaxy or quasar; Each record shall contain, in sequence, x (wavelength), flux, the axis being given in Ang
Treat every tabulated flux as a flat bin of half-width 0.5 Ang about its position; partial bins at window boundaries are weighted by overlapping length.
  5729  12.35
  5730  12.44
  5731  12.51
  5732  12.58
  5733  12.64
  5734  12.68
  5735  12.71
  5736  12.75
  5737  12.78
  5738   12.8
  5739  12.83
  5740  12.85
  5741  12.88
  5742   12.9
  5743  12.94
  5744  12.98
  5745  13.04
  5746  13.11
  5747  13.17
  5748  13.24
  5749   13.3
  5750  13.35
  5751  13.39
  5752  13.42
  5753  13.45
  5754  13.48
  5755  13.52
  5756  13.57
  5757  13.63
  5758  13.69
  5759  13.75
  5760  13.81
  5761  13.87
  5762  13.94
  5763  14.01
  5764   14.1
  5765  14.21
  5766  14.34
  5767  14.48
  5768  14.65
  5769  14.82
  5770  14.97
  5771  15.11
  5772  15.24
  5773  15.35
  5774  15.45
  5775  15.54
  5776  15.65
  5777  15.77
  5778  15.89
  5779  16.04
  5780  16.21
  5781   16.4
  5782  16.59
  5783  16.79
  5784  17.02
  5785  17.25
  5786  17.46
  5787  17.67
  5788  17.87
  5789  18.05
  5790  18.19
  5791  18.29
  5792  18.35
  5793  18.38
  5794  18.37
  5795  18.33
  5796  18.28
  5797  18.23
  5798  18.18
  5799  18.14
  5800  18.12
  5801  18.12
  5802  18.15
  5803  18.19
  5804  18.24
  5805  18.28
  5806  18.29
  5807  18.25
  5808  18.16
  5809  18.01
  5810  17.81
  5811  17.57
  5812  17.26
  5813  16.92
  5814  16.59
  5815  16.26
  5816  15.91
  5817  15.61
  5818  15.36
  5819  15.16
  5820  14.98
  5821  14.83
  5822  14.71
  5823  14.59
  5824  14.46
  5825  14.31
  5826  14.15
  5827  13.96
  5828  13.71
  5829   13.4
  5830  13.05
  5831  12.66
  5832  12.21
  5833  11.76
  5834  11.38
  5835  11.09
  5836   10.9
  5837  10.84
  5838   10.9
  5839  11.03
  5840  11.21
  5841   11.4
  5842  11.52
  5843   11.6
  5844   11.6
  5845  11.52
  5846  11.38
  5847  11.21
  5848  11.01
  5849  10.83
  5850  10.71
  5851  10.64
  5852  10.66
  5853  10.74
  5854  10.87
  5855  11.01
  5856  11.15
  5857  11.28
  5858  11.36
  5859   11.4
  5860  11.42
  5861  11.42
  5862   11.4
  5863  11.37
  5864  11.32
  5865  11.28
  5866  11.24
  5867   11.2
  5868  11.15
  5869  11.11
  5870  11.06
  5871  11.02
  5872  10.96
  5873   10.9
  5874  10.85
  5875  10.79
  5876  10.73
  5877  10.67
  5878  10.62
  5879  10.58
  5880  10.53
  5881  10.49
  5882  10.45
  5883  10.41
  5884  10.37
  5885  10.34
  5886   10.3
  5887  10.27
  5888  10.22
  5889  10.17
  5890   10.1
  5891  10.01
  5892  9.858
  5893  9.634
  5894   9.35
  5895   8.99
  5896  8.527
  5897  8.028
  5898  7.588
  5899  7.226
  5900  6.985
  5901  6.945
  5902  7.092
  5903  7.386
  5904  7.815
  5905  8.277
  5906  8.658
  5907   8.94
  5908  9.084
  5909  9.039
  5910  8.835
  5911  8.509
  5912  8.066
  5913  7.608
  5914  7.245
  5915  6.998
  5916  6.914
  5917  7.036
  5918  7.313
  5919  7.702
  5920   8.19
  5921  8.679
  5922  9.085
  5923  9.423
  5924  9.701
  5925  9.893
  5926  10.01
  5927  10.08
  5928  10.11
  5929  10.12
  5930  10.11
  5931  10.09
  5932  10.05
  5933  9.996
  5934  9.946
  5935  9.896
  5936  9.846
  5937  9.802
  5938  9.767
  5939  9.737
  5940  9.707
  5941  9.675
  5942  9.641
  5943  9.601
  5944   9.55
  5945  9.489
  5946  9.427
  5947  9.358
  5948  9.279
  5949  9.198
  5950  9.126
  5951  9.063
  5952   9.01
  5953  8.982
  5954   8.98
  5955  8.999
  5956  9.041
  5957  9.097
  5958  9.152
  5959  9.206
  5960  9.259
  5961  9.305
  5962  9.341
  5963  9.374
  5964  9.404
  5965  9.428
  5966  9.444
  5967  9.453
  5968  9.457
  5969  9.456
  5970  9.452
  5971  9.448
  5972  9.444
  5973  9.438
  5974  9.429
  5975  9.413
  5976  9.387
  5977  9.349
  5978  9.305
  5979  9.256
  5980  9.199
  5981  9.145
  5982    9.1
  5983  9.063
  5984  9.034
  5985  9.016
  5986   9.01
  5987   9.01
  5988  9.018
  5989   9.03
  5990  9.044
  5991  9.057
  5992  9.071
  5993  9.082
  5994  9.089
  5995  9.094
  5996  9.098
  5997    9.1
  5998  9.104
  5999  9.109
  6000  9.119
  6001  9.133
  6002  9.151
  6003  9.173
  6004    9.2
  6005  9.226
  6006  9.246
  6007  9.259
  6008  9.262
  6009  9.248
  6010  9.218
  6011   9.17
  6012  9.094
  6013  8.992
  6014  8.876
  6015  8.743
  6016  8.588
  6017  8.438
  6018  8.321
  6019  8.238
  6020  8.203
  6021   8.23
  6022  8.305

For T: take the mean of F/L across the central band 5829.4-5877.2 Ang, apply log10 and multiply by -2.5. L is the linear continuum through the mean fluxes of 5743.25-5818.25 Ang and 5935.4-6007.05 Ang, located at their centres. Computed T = 0.19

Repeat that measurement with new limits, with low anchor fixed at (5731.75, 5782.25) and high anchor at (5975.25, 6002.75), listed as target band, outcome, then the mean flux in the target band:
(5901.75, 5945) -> 0.17 mag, 8.98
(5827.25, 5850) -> 0.06 mag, 11.7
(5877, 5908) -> 0.21 mag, 9.23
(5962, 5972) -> 0.02 mag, 9.43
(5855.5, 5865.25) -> 0.04 mag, 11.3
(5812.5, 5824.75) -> -0.21 mag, 15.4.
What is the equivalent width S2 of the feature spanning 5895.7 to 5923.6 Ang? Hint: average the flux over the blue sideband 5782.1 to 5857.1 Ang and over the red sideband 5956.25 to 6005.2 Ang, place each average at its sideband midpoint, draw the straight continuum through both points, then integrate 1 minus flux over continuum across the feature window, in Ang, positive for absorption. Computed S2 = 8.86 Ang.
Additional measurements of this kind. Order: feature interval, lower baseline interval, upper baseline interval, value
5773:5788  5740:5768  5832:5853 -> -4.20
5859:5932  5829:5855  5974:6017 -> 7.19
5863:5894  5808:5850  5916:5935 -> 2.02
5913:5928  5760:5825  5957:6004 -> 3.96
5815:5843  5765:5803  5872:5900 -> 1.25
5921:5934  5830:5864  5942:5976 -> 0.03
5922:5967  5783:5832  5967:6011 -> 6.09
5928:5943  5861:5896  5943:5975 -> -0.33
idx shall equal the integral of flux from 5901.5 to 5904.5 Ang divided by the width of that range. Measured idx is 7.43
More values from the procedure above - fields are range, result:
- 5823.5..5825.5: 14.4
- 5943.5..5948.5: 9.42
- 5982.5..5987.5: 9.03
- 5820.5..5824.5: 14.6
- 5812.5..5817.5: 16.3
